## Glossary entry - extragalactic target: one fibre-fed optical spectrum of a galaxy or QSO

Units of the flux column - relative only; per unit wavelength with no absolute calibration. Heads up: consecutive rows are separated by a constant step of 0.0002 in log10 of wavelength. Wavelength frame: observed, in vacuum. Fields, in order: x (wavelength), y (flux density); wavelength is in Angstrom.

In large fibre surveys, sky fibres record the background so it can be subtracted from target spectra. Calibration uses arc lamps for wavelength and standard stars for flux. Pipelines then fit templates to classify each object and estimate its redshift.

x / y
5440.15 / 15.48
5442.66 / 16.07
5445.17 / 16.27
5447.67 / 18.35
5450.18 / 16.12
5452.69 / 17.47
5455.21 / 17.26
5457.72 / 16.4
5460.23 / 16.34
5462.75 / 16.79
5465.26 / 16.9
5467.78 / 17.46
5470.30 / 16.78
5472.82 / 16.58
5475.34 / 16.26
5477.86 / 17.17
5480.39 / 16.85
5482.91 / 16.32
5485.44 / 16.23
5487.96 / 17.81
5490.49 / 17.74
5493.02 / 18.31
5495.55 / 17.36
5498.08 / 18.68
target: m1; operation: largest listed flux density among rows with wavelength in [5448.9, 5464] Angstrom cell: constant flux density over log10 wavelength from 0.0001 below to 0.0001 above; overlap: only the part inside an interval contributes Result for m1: 17.47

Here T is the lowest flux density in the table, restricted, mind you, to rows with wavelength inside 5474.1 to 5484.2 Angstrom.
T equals 16.26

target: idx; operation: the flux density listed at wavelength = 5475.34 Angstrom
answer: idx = 16.26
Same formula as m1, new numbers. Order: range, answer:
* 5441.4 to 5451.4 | 18.35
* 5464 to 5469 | 17.46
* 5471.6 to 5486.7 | 17.17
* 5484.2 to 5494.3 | 18.31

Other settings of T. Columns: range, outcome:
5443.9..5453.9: 16.12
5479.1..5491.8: 16.23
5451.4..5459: 16.4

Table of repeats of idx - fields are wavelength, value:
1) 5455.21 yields 17.26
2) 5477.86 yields 17.17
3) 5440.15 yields 15.48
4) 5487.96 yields 17.81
